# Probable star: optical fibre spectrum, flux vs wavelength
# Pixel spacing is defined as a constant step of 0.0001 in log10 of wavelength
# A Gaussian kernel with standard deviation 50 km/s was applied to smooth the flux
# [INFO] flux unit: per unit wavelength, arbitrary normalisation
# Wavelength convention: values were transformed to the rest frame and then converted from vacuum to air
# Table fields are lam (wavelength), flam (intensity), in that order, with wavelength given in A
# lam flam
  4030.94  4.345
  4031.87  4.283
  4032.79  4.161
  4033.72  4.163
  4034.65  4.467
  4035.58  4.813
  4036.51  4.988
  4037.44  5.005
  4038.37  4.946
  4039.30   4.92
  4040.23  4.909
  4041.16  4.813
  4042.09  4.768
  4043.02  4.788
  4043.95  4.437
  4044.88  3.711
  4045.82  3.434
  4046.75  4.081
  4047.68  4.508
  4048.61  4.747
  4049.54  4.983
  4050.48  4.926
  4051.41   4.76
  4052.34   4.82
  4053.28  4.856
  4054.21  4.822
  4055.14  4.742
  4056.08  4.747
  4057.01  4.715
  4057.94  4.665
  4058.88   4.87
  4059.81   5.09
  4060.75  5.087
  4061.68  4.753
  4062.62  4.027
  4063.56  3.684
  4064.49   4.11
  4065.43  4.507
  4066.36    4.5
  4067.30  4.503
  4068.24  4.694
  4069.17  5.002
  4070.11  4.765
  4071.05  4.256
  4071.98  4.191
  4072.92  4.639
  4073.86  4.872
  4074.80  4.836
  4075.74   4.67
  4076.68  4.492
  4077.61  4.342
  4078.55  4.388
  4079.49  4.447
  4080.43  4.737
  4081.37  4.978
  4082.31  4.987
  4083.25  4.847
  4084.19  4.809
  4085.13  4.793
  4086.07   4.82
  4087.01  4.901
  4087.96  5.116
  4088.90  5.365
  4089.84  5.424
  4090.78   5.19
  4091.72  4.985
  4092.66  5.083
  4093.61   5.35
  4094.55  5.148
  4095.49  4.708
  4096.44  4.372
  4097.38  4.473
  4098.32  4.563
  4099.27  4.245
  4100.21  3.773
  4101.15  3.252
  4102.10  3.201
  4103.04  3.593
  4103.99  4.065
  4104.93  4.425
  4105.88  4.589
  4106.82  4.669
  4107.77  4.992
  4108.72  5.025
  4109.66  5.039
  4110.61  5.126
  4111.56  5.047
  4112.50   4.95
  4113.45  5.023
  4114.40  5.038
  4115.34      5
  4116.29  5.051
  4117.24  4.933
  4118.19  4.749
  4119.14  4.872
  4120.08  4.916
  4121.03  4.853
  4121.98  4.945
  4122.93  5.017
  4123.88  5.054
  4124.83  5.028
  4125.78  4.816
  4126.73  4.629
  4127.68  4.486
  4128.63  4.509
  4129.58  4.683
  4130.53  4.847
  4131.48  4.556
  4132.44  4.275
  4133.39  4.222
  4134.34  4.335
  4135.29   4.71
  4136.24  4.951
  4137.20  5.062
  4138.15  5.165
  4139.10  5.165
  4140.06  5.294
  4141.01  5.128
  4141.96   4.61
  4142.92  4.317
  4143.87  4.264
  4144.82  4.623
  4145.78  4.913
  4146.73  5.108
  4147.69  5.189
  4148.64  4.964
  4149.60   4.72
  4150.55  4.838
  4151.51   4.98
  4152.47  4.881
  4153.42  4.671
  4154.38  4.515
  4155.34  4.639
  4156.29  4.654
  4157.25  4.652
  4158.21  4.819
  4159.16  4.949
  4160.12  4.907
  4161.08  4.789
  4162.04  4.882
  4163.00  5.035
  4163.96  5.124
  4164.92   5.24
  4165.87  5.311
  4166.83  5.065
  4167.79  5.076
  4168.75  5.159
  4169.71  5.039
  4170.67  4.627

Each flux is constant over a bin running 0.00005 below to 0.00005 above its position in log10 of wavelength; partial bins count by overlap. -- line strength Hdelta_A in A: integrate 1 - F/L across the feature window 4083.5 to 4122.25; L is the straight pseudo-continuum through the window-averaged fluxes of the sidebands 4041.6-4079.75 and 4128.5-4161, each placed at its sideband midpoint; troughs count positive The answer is -0.6 A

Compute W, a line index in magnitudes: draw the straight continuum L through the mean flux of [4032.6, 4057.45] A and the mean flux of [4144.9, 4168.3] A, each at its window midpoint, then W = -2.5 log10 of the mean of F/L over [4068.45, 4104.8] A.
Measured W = 0.026 mag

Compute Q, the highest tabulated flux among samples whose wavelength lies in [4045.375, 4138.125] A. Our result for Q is 5.424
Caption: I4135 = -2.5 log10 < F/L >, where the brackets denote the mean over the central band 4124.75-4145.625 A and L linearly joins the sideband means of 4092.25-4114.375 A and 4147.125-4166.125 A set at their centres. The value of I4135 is 0.01 mag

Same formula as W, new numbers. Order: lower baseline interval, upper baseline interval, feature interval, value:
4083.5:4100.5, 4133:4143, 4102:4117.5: 0.03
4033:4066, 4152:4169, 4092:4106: 0.10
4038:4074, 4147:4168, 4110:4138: 0.00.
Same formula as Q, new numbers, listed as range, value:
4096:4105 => 4.563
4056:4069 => 5.09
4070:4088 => 5.116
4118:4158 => 5.294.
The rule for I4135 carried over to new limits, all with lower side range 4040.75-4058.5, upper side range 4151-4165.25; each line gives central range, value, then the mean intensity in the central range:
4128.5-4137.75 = 0.04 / 4.62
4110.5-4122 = -0.05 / 4.96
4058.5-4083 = 0.01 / 4.6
